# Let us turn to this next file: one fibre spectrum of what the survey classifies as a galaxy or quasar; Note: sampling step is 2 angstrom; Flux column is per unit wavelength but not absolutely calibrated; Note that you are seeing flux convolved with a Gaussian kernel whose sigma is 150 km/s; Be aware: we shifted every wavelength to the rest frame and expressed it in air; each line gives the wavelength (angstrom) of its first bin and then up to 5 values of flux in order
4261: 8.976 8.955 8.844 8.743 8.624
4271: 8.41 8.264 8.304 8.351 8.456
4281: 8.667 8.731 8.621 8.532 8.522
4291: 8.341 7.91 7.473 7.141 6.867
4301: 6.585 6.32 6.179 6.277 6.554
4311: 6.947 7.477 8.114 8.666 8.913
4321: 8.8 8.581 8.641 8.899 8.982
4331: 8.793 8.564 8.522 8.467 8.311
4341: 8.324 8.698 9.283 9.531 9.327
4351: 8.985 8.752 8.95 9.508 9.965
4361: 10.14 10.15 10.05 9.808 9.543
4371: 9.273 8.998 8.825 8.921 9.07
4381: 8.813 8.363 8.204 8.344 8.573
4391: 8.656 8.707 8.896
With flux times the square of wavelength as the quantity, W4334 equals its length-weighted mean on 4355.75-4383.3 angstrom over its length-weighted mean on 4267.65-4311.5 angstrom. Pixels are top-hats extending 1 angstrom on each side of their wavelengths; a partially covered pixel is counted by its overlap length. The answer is 1.3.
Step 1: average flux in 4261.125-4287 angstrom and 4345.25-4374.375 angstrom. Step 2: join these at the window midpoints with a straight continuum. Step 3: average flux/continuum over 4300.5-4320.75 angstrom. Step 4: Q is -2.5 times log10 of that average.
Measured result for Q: 0.228 mag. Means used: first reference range 8.59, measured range 7.28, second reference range 9.48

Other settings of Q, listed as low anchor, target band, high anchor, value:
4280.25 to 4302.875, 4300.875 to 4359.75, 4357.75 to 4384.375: 0.03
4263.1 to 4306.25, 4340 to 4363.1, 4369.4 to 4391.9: -0.09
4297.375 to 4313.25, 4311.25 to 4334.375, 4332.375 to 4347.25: -0.12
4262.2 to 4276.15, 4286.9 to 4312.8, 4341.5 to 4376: 0.23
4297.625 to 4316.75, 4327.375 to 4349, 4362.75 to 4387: -0.11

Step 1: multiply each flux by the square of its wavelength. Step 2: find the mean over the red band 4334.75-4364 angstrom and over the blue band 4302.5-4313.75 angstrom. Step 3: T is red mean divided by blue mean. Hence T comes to 1.4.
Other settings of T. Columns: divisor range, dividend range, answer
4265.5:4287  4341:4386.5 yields 1.12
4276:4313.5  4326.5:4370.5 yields 1.24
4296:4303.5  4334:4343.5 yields 1.27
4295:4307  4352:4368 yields 1.49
